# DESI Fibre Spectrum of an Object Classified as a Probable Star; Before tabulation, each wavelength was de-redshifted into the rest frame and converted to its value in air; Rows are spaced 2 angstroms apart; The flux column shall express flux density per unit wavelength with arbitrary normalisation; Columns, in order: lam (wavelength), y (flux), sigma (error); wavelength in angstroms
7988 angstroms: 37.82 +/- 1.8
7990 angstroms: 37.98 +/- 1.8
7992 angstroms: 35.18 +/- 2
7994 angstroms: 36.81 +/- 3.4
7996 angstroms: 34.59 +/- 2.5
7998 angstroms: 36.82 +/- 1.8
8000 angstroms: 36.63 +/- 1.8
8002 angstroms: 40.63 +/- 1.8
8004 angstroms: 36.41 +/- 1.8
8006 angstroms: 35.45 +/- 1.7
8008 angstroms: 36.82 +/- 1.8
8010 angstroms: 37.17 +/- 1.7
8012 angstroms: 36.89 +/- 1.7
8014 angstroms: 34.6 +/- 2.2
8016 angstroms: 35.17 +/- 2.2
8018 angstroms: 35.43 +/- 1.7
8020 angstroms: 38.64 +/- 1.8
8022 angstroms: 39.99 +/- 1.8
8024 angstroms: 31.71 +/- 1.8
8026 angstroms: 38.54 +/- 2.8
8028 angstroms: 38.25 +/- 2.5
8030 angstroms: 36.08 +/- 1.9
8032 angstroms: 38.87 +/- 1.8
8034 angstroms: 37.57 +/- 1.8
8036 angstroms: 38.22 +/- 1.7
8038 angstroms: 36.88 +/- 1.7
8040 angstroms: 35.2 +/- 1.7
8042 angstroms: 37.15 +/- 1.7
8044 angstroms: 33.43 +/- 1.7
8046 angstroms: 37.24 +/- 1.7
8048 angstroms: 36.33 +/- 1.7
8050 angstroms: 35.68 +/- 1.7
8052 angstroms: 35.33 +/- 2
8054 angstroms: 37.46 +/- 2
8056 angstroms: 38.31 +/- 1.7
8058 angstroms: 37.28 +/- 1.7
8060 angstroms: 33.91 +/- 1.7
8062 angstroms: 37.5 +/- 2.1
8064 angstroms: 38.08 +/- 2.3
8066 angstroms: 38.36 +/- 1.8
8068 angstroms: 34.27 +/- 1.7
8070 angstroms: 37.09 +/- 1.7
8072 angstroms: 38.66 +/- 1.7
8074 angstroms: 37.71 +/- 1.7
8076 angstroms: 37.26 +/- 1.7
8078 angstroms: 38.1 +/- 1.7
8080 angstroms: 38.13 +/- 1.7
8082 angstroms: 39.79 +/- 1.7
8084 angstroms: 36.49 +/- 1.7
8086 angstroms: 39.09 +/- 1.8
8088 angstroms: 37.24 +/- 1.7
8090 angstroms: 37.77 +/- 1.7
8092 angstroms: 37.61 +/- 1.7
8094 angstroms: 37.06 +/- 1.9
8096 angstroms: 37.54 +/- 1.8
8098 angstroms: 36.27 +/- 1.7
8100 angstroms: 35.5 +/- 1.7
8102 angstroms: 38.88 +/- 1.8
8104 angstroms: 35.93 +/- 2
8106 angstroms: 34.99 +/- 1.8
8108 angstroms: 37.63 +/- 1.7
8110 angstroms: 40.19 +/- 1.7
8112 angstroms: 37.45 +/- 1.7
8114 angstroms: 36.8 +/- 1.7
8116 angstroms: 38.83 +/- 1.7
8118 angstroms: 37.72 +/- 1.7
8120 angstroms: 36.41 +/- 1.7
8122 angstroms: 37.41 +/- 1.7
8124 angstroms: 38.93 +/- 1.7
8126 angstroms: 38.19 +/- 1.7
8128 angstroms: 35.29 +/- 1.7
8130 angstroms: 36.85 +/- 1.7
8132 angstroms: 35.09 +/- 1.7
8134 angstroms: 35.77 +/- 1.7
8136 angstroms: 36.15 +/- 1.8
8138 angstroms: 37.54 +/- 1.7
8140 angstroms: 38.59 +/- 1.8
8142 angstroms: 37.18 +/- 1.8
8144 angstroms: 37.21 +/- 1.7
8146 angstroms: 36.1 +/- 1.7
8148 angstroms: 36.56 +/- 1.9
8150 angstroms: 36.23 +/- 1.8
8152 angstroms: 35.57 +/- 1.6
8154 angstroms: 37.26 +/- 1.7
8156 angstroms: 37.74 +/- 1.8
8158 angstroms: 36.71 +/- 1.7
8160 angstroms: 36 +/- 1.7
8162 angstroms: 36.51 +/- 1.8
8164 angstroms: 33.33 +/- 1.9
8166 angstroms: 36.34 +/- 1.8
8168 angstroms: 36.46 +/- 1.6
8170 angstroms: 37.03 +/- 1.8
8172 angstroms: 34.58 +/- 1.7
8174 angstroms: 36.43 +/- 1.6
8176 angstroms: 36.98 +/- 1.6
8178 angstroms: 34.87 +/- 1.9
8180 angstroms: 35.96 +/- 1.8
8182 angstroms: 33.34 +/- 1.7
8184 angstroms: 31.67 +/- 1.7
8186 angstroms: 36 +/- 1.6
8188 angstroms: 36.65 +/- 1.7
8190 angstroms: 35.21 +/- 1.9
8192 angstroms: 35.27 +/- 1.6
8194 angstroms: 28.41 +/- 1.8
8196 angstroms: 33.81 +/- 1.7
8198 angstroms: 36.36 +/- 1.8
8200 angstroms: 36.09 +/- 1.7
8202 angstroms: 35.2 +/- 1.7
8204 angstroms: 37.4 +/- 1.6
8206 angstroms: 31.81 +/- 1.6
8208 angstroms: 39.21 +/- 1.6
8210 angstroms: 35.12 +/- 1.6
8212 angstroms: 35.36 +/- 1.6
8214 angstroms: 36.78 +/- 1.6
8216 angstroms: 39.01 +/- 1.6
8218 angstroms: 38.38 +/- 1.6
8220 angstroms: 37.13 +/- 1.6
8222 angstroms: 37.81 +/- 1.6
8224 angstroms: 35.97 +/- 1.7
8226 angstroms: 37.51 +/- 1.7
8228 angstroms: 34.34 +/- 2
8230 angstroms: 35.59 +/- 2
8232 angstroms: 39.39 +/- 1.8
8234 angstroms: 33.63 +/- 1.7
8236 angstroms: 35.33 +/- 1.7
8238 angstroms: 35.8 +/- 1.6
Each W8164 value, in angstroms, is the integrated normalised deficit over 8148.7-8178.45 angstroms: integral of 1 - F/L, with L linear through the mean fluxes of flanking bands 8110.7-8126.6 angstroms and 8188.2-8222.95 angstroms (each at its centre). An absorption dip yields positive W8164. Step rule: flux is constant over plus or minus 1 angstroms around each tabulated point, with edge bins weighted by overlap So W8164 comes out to 0.47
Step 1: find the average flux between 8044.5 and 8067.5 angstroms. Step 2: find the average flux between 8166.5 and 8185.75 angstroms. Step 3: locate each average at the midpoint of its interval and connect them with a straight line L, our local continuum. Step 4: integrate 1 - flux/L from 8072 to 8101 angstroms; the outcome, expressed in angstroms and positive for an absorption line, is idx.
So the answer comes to -0.96 angstroms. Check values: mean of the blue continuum 36.7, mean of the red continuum 35.3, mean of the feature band 37.6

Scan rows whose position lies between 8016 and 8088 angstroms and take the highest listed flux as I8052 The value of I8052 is 39.99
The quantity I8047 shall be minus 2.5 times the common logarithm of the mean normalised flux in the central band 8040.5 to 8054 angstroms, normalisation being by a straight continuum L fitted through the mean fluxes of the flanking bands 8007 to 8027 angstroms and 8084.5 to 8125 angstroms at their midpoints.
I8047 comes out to 0.03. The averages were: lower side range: 36.5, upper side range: 37.5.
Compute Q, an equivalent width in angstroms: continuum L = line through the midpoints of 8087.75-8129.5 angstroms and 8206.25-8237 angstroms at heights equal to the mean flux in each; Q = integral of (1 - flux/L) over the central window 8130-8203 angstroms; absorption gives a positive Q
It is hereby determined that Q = 2.37 angstroms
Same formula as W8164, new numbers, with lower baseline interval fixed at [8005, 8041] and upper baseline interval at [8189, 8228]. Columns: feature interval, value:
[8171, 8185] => 0.5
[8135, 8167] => -0.4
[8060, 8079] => -0.4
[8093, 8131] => -1.0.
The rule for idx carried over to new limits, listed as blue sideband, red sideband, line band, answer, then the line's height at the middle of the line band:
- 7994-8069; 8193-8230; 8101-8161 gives -1.3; 36.2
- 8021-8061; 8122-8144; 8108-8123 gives -0.4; 36.9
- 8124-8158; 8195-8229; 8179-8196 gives 1.1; 36.5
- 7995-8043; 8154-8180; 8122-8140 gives -0.3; 36.3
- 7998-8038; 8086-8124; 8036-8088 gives 0.2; 37.2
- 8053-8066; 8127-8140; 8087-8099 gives -0.1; 36.8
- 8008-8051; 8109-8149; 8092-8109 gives 0.1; 37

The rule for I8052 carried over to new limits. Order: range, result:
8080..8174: 40.19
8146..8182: 37.74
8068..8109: 39.79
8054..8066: 38.36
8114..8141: 38.93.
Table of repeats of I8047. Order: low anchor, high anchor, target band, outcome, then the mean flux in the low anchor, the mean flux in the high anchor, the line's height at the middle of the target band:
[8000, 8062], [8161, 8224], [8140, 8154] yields -0.022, 36.7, 35.6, 35.9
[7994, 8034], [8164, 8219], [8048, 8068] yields -0.007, 36.8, 35.5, 36.5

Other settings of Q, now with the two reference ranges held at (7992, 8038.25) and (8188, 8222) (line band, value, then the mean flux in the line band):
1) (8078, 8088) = -0.49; 38.2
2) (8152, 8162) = -0.20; 36.8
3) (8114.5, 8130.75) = -0.55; 37.4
